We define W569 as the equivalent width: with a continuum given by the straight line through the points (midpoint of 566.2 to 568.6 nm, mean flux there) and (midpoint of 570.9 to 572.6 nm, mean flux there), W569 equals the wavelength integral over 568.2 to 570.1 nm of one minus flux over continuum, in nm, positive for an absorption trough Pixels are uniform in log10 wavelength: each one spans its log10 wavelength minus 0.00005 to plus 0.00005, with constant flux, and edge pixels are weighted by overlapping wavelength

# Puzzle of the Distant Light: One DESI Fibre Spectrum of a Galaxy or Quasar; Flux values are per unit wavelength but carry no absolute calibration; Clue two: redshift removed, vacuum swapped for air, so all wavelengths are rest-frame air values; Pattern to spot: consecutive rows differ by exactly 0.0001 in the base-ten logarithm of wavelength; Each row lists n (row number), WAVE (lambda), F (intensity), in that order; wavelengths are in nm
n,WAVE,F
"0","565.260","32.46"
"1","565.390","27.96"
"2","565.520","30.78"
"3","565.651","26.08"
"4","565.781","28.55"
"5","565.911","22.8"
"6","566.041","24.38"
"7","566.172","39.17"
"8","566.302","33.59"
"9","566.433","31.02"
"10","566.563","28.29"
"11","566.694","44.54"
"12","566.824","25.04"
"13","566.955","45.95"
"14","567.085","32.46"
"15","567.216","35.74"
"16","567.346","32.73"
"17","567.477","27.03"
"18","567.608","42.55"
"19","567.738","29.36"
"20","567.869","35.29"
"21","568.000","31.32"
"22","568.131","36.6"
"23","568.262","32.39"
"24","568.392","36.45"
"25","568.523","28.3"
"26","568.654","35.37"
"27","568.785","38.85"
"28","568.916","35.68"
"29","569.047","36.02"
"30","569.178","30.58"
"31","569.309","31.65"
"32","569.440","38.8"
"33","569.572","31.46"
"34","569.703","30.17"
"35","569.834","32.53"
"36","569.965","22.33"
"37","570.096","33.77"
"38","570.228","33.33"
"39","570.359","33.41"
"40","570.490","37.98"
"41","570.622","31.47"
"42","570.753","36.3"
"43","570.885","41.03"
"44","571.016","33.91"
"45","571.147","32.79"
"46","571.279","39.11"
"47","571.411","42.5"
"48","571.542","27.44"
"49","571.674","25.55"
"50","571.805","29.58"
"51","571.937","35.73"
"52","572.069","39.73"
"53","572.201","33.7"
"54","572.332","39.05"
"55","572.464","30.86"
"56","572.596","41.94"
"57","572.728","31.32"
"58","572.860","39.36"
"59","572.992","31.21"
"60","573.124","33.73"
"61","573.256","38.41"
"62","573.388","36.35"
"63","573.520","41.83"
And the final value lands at 0.072 nm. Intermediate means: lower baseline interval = 33.9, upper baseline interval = 34.7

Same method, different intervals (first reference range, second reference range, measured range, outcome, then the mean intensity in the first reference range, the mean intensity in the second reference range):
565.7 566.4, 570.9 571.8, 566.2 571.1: -0.35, 29.7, 33.7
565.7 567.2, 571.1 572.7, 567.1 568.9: -0.05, 32.4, 34.8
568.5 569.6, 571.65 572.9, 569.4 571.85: 0.09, 34.4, 34.9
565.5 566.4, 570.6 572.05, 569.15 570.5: 0.03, 29.3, 34.4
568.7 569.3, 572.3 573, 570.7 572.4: 0.02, 34.9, 35.8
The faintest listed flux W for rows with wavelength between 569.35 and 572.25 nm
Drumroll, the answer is 22.33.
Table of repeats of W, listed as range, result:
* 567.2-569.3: 27.03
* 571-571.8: 25.55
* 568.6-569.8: 30.17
